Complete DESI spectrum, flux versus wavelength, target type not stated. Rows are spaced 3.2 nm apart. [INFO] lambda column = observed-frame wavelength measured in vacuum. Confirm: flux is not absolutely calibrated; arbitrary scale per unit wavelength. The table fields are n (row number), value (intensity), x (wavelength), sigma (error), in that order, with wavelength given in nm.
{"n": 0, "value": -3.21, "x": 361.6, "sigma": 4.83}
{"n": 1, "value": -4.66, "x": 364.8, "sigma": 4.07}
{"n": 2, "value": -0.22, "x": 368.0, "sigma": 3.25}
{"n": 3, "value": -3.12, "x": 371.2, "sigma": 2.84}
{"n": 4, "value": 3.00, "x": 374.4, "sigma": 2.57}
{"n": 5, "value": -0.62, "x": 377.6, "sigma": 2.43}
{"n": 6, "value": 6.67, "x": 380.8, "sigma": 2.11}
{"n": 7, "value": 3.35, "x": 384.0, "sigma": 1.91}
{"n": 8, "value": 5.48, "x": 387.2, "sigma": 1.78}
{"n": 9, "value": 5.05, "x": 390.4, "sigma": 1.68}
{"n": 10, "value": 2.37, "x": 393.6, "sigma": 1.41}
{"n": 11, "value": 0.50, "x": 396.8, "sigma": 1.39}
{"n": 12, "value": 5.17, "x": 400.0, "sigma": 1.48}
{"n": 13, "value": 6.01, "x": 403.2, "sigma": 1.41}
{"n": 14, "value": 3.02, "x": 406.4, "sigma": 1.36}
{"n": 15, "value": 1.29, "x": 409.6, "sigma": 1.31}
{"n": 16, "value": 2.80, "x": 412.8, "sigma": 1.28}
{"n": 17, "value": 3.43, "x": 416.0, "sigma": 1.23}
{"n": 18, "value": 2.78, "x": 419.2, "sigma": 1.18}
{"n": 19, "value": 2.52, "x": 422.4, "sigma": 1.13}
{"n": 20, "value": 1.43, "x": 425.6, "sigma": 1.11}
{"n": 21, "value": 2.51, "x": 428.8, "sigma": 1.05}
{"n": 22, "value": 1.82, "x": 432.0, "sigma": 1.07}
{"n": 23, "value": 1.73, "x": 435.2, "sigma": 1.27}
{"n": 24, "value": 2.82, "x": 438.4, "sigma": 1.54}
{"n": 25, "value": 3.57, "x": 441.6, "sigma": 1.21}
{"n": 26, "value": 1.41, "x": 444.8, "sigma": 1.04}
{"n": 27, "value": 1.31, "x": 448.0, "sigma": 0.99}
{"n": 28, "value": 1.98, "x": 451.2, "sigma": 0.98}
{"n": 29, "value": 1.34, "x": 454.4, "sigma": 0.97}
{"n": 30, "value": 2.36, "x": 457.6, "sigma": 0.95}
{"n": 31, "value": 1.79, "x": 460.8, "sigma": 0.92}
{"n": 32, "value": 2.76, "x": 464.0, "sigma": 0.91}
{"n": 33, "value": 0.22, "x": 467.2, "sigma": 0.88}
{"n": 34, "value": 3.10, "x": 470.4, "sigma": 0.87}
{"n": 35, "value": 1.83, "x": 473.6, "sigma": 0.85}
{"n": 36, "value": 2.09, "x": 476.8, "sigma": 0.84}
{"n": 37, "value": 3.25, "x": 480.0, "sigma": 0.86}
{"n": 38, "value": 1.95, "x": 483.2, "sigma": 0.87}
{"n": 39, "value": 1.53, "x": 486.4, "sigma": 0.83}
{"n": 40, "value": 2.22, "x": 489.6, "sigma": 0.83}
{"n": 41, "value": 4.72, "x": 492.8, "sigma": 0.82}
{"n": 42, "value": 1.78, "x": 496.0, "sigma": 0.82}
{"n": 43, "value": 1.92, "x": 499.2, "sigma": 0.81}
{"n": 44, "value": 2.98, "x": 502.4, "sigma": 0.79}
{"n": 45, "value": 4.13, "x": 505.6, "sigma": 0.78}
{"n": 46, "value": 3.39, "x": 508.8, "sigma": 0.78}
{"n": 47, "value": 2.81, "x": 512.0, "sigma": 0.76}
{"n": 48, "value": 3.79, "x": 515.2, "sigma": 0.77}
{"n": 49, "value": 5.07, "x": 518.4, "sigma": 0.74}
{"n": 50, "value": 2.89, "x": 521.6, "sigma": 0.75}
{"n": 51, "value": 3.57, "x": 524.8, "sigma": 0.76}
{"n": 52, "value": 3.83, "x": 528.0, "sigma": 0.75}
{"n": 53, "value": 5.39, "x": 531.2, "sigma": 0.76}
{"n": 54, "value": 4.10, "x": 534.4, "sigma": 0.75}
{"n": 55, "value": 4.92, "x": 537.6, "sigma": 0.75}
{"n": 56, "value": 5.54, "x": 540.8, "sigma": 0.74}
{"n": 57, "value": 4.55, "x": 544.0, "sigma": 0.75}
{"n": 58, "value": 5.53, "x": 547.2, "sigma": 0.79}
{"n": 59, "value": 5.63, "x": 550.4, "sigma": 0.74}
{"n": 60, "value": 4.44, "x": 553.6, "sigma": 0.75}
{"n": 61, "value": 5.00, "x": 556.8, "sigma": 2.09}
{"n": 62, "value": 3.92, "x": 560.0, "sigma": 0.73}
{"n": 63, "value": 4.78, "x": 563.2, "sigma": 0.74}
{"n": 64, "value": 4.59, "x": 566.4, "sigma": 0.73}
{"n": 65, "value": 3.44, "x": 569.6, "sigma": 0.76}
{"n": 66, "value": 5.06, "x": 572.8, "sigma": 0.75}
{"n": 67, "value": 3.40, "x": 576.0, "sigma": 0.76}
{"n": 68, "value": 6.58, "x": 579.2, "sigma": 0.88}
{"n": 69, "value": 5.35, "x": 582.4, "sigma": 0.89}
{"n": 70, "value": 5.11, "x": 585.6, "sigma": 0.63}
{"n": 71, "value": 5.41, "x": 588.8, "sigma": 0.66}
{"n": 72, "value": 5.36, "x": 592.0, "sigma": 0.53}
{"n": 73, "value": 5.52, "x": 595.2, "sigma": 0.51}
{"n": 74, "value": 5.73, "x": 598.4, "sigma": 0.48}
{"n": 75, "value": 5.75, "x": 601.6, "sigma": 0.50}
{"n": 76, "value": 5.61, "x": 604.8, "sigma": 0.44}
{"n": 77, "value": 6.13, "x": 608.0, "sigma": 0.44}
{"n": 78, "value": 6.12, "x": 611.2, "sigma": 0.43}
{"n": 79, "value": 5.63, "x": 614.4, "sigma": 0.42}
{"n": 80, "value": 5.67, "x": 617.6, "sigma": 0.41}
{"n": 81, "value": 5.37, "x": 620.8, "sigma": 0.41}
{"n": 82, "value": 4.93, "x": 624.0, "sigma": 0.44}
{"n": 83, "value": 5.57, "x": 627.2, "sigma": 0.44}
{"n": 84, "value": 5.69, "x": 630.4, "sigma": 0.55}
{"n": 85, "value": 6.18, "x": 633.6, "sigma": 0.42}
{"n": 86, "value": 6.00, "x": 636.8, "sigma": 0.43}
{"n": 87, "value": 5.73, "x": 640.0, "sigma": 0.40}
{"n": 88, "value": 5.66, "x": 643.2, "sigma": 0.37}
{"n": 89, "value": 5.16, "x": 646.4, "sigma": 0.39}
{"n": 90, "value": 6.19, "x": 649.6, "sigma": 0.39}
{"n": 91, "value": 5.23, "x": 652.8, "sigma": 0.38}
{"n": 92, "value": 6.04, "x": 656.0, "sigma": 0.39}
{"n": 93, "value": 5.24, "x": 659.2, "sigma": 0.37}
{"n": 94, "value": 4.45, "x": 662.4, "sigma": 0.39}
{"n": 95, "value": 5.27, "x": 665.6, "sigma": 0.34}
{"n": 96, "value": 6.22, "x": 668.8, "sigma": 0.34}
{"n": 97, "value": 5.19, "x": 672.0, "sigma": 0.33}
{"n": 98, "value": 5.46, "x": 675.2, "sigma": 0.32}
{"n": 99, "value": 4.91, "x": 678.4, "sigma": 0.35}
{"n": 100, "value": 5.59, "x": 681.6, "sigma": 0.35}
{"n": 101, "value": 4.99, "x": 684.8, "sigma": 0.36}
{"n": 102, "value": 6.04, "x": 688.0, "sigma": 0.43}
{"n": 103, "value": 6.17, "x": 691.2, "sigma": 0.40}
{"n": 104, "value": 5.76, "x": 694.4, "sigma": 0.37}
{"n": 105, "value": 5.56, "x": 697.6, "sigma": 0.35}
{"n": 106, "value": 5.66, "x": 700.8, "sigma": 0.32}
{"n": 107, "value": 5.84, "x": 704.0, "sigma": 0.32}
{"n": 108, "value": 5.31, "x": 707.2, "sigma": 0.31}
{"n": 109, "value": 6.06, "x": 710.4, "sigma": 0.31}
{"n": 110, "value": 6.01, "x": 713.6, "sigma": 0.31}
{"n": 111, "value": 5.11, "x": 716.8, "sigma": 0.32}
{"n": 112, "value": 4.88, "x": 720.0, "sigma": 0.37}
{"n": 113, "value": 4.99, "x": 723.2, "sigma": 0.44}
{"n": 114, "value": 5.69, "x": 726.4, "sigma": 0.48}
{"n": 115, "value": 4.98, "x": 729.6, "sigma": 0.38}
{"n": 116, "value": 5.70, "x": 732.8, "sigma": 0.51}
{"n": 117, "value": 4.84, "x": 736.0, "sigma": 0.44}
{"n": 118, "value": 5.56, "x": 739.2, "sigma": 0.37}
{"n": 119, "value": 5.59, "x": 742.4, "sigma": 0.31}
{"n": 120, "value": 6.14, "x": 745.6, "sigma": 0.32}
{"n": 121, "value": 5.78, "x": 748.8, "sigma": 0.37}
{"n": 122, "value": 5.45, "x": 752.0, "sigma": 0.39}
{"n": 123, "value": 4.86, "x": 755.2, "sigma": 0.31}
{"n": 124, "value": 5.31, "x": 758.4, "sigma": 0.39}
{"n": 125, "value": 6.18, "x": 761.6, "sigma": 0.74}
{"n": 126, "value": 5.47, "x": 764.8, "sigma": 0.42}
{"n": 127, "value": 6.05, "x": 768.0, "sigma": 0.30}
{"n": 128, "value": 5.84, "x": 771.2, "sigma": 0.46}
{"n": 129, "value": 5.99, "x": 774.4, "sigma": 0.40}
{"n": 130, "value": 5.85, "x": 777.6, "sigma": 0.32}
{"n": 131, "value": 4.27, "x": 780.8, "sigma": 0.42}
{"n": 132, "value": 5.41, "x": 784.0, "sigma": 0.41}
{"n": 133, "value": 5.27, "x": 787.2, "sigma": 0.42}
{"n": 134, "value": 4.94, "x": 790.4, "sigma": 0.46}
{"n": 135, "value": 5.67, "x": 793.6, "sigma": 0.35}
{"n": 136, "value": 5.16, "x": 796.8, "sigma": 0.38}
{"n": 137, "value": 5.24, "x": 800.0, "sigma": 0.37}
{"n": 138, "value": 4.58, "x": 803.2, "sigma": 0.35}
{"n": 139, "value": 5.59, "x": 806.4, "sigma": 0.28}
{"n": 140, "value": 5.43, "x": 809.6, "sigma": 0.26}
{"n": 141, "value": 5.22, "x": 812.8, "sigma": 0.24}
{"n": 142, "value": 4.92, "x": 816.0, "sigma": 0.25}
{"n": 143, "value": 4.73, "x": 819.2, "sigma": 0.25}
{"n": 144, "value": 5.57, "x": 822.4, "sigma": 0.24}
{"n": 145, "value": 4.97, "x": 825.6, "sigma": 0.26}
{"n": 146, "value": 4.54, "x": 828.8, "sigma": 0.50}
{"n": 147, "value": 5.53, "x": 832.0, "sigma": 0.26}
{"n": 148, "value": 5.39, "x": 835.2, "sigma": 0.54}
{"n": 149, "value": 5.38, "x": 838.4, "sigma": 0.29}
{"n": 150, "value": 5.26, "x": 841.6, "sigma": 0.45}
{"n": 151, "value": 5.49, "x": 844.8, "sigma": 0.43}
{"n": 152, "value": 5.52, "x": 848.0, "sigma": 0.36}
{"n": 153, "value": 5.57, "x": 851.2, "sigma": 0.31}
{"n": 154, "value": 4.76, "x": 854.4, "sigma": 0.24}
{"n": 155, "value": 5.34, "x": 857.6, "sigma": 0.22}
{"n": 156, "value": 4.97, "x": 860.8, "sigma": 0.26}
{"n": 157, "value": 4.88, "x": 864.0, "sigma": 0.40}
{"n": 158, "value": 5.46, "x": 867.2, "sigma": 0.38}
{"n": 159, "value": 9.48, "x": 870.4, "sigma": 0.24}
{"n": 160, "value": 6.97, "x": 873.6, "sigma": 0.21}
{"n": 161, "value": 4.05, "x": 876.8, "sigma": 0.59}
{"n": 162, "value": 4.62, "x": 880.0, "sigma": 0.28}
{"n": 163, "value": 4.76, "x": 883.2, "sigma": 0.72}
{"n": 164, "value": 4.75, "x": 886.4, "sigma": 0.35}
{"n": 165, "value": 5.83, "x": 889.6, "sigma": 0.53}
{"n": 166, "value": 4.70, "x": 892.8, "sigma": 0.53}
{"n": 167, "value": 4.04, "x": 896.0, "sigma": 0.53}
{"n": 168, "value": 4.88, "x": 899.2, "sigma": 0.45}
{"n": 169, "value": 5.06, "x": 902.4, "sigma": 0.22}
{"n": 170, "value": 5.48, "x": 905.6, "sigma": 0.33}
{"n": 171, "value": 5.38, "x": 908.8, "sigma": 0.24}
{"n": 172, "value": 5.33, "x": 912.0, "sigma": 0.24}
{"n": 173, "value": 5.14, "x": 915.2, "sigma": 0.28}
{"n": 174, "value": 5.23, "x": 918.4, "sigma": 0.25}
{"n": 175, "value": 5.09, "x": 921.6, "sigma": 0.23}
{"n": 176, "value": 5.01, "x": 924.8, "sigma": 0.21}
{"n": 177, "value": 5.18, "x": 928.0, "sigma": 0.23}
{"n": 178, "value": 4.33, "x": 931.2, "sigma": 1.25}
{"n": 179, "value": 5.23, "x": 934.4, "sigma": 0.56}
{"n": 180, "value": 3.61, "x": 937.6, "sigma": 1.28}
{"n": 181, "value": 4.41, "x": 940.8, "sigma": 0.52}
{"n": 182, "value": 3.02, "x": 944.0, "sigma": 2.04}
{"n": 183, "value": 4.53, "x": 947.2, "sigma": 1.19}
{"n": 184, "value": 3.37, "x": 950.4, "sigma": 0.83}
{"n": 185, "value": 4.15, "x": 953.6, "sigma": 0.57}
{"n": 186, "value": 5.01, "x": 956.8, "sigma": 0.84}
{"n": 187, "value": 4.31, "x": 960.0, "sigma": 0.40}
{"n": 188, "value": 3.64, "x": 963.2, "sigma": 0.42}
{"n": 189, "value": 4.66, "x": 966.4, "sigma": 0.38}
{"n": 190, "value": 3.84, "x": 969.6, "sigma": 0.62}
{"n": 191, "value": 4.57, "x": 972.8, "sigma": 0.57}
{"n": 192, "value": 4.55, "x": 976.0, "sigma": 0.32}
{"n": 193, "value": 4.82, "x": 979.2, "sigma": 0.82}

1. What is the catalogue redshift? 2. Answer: 0.325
